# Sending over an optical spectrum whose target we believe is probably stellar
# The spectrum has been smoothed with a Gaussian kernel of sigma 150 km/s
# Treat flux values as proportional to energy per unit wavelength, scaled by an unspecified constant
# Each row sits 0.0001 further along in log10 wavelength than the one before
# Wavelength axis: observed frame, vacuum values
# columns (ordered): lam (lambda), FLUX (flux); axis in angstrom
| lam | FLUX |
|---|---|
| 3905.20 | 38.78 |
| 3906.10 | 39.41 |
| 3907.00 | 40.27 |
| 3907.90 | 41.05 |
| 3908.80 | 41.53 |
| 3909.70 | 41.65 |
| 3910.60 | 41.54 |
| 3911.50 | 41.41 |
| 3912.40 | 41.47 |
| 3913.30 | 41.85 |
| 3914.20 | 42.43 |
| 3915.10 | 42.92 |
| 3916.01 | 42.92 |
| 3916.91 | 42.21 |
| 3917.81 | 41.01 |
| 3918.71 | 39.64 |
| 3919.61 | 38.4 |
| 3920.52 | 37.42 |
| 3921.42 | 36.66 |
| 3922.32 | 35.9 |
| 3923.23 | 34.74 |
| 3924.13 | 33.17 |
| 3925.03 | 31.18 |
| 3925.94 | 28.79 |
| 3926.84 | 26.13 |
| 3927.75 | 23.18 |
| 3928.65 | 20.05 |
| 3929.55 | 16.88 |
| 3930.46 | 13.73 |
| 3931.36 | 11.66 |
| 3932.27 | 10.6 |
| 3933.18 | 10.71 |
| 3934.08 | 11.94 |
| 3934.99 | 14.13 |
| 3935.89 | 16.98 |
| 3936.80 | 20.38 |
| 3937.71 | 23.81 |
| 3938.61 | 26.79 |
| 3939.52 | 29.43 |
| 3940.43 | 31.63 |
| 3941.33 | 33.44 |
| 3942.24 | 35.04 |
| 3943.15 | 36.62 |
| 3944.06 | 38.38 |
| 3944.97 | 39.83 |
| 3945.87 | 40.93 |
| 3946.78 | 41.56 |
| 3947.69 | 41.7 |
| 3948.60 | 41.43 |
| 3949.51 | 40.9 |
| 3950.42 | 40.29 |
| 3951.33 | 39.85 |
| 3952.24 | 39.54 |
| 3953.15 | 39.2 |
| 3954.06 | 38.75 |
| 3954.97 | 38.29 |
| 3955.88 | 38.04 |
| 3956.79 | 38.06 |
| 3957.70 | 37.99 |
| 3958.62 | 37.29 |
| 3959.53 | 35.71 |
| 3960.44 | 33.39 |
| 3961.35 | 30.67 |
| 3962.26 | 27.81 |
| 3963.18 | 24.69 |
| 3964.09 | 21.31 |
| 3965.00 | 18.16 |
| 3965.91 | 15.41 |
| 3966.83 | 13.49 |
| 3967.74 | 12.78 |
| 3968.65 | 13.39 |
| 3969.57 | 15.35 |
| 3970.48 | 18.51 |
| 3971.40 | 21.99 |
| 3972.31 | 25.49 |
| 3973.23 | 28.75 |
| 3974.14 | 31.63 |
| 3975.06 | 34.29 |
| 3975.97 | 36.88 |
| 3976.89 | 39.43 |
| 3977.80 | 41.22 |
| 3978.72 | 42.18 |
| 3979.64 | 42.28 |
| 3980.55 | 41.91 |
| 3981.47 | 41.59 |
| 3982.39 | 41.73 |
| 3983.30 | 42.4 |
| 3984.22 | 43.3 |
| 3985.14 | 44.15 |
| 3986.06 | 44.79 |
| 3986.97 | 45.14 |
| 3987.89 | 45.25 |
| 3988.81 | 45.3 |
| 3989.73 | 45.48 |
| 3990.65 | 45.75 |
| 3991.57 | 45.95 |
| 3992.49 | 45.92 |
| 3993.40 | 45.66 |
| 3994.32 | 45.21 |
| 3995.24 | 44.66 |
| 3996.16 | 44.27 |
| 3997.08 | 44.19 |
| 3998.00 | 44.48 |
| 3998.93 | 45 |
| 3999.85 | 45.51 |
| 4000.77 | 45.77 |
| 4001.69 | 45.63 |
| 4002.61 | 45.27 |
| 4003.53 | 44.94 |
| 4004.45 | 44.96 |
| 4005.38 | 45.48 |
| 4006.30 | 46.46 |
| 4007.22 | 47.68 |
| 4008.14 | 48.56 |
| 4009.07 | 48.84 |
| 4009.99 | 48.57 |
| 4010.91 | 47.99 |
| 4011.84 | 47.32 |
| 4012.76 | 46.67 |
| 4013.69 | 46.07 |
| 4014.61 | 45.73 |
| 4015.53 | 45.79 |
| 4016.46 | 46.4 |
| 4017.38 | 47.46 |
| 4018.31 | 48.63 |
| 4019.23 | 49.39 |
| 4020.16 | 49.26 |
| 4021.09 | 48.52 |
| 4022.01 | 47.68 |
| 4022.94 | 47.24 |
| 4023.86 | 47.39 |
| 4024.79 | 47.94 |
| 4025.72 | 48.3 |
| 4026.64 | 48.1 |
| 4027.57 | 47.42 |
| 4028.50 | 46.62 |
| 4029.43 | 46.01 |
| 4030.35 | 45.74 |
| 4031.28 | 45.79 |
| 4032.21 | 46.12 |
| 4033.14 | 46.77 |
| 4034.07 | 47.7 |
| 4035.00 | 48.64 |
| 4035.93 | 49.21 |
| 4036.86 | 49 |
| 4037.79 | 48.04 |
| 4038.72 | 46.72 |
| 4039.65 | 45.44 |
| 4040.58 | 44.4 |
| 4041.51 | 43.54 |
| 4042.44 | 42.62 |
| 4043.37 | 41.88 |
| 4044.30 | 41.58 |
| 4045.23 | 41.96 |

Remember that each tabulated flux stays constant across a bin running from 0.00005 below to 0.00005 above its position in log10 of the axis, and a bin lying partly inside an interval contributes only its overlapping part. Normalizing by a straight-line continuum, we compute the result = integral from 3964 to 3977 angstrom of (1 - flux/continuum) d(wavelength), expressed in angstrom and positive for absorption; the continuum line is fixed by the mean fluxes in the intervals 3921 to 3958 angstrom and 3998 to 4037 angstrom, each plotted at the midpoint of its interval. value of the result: 5.1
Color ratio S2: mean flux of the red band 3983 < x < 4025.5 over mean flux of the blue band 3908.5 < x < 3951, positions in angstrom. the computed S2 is 1.4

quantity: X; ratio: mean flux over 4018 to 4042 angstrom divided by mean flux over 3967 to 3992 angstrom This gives 1.32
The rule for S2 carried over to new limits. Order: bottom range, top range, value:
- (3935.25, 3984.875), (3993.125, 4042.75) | 1.43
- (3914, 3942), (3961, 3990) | 1.16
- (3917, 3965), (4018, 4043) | 1.52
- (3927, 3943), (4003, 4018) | 2.23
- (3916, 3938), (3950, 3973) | 1.09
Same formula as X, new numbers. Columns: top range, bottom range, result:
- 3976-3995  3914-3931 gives 1.33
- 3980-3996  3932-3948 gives 1.58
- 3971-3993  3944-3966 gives 1.13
